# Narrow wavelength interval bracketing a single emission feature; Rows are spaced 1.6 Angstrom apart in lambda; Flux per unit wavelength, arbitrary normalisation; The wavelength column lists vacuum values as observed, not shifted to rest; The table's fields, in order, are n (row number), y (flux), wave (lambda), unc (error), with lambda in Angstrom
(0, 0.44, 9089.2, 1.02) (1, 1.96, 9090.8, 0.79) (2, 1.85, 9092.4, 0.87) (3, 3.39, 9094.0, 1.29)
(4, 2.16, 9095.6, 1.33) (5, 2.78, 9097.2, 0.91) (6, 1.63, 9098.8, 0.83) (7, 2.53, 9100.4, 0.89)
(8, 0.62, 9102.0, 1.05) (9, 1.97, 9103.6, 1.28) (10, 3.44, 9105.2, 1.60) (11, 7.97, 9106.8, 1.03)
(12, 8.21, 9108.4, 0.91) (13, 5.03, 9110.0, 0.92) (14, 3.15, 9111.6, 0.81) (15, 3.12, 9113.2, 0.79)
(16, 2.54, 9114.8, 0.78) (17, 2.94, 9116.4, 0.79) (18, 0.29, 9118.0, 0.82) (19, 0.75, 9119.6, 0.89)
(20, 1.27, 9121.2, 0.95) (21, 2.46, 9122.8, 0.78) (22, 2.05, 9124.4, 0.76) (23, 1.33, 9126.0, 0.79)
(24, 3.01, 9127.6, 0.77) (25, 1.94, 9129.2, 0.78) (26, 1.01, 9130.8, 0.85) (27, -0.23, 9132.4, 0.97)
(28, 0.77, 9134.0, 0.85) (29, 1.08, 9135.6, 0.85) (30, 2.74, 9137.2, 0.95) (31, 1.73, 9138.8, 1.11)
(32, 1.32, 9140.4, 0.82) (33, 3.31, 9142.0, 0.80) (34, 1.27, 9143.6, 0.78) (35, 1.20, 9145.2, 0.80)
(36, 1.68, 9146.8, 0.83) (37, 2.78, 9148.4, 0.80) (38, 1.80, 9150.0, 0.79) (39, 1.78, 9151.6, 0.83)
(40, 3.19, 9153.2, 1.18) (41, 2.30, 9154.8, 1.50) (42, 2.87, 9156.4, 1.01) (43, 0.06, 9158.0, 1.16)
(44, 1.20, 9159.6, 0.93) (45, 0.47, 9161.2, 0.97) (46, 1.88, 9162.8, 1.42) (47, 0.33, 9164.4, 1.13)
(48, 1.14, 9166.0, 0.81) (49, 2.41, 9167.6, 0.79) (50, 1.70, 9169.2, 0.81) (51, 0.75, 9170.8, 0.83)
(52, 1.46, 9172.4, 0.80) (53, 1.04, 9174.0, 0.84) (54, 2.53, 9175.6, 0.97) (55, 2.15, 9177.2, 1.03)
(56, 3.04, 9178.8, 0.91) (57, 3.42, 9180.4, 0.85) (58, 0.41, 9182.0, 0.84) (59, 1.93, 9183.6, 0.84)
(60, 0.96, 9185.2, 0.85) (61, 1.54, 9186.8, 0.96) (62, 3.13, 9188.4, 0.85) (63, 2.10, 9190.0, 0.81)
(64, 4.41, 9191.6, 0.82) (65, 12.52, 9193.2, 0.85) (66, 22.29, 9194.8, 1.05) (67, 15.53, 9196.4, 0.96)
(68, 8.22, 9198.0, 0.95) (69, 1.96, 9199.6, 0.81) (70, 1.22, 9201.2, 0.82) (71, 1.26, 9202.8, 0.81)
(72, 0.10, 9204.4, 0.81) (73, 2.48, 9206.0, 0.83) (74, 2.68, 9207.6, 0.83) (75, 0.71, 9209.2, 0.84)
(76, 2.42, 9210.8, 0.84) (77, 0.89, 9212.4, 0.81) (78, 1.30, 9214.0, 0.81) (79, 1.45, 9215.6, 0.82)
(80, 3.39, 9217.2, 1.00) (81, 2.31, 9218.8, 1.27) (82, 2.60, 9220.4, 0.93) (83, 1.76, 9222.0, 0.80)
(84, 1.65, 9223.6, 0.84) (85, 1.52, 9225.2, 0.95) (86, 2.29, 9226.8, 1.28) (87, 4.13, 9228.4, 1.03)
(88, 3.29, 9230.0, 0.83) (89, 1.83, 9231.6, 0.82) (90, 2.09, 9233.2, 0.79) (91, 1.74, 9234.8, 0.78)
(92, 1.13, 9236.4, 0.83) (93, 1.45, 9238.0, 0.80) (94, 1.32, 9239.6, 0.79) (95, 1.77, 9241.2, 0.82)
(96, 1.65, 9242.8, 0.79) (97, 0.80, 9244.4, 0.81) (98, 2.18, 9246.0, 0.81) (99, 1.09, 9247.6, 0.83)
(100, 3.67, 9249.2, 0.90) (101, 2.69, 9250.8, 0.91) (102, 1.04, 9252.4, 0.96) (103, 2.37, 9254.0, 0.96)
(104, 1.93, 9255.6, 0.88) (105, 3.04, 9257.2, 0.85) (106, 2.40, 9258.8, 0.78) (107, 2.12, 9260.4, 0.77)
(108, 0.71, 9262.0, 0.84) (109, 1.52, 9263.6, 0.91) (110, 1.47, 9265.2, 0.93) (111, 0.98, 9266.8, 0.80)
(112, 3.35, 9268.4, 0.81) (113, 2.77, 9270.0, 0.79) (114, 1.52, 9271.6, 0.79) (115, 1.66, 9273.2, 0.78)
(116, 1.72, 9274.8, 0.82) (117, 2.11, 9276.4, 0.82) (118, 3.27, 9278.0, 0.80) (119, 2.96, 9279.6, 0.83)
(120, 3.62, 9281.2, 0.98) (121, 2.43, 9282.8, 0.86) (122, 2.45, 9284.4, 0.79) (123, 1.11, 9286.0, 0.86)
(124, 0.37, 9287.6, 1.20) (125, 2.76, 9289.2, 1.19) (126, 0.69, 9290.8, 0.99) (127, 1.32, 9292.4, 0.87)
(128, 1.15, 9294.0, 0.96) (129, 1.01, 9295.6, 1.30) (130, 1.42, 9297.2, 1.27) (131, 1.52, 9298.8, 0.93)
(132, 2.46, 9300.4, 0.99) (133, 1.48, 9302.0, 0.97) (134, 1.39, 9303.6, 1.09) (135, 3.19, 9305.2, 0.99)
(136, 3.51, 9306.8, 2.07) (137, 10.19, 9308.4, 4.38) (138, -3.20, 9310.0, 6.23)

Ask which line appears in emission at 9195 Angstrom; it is [O III]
